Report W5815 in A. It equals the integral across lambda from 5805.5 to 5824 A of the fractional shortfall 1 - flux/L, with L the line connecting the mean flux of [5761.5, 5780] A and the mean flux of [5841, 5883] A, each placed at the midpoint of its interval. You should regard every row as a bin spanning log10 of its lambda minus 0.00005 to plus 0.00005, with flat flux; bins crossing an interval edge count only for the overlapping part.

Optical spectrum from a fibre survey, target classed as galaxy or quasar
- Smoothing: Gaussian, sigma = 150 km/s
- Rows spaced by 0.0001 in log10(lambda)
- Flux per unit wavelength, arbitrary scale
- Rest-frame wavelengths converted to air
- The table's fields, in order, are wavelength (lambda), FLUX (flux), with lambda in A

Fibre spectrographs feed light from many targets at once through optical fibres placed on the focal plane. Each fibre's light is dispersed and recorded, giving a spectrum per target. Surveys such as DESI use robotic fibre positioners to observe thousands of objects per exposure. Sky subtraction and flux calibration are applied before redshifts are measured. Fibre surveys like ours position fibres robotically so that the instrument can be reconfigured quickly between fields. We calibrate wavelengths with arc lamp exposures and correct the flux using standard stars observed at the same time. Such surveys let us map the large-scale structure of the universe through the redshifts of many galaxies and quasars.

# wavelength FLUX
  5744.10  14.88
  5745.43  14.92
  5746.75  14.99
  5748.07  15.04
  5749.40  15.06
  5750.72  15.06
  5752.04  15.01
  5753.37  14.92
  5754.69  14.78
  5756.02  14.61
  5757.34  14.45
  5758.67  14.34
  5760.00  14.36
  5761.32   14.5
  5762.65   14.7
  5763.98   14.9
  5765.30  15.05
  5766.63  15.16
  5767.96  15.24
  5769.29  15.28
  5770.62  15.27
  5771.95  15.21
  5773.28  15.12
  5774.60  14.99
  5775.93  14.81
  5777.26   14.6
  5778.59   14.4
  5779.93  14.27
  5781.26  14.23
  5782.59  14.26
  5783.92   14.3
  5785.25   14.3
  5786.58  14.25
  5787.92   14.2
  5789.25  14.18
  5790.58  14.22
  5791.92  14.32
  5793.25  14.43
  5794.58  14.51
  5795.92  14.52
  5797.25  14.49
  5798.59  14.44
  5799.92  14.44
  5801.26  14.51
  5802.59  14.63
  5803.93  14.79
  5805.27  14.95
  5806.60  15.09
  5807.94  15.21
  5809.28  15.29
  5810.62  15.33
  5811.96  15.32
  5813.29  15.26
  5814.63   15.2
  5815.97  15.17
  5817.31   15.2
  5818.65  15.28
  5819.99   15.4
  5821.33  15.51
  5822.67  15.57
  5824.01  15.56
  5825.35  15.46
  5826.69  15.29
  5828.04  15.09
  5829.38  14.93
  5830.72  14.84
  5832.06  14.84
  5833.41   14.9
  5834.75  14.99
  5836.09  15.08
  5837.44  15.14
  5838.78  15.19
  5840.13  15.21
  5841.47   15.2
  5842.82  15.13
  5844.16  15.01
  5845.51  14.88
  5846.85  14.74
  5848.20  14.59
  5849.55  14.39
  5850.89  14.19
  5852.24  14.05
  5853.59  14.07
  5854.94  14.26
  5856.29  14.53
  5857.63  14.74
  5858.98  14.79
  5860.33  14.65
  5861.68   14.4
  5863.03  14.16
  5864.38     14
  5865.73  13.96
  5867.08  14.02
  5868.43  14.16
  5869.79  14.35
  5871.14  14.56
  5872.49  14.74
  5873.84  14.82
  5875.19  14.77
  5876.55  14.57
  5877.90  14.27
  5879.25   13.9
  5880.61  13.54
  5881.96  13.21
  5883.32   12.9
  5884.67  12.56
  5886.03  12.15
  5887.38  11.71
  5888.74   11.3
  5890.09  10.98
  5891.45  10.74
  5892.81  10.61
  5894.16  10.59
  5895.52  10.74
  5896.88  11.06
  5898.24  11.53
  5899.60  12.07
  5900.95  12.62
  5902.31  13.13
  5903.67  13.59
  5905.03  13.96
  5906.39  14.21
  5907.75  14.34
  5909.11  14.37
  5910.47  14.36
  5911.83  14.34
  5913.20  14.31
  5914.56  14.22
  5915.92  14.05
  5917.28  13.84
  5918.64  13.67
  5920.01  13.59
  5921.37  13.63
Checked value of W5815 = -0.8 A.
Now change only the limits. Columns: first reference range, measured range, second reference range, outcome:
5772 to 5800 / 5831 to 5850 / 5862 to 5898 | -1.86 A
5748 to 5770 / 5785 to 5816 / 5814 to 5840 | 0.72 A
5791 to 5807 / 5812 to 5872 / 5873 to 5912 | -4.50 A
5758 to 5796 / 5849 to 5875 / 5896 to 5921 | -0.89 A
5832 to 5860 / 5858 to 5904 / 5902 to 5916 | 4.17 A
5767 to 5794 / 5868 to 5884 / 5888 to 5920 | -1.11 A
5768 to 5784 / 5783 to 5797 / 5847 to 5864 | 0.36 A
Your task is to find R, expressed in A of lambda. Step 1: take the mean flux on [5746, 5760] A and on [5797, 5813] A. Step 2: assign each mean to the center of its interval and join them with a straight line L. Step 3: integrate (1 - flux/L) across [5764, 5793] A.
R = 0.38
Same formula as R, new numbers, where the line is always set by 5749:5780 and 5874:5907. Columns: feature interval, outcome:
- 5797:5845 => -4.4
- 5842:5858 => -1.5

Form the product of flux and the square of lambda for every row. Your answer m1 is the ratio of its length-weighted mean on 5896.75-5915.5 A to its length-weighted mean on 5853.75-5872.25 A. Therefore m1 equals 1.0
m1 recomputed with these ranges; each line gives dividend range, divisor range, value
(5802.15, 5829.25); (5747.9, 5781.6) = 1.05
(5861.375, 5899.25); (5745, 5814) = 0.91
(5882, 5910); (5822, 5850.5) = 0.83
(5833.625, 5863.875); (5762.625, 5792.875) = 1.03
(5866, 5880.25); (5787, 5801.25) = 1.03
